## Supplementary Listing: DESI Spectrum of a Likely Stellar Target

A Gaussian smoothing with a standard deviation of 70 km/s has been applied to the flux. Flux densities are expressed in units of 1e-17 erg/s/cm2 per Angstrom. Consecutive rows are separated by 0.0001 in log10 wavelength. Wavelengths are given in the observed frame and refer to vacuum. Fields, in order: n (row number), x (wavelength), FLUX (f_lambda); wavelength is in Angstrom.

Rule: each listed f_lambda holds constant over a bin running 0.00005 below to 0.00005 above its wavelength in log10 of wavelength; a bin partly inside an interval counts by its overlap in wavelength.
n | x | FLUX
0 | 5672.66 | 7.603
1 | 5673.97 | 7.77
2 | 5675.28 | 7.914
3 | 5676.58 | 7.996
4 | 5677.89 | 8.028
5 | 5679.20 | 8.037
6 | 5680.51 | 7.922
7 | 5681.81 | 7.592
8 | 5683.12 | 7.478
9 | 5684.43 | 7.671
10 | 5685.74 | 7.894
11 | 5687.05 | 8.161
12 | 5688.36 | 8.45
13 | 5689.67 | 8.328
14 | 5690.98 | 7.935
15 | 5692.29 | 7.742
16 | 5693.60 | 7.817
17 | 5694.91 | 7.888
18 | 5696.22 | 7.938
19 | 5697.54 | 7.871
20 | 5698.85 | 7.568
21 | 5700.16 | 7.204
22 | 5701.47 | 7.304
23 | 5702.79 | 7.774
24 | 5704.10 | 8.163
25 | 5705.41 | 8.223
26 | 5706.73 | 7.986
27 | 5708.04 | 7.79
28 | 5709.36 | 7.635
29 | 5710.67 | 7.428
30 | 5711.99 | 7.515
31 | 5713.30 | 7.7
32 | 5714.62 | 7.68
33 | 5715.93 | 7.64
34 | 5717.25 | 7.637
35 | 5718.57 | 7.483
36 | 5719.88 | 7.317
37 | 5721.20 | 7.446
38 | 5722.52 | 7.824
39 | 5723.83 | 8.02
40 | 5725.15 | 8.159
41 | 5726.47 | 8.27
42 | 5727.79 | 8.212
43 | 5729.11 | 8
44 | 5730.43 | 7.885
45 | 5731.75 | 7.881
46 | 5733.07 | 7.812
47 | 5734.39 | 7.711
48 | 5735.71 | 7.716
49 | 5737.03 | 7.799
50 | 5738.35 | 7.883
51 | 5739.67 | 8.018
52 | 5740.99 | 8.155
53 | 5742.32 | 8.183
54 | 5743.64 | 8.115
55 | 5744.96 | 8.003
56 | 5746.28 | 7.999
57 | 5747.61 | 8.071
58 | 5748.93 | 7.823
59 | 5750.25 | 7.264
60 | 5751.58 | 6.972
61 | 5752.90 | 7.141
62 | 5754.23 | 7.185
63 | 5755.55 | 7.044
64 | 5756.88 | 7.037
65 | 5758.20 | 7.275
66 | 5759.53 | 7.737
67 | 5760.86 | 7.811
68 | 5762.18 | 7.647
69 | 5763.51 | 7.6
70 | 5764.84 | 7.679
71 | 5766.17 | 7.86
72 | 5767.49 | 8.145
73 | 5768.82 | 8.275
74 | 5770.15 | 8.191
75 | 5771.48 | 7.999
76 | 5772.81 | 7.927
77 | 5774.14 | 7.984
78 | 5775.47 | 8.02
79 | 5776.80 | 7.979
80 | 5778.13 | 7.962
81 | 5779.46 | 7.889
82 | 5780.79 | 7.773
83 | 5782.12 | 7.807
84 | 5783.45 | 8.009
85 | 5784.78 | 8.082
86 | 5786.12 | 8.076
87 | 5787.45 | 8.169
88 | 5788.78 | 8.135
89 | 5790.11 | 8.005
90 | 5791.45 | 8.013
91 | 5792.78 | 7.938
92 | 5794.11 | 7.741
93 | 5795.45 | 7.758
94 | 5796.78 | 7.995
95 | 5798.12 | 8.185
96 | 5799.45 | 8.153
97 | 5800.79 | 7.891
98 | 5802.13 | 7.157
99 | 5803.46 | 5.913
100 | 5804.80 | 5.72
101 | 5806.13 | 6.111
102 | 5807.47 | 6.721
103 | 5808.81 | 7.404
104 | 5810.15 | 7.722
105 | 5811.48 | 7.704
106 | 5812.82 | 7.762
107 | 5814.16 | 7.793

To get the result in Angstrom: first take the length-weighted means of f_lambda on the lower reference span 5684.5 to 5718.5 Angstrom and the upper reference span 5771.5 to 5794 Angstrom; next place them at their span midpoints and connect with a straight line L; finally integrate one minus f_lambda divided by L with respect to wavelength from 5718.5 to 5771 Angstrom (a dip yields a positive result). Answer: 0.8 Angstrom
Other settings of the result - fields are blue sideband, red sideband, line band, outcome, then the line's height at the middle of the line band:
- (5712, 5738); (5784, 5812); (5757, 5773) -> -0.3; 7.66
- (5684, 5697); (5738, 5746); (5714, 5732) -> 0.5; 8.04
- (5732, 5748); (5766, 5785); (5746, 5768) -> 1.2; 7.97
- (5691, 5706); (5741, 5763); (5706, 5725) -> 0.1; 7.72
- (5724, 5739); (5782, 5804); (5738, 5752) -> 0.1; 7.92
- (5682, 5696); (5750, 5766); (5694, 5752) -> -1.1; 7.66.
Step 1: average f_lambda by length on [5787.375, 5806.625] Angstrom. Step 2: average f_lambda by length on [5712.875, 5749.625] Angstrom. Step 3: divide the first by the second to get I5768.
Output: 0.96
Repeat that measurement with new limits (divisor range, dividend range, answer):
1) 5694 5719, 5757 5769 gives 1.00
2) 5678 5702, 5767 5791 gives 1.02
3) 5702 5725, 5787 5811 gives 0.97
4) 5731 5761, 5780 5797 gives 1.04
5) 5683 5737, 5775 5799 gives 1.02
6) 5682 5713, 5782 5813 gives 0.97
